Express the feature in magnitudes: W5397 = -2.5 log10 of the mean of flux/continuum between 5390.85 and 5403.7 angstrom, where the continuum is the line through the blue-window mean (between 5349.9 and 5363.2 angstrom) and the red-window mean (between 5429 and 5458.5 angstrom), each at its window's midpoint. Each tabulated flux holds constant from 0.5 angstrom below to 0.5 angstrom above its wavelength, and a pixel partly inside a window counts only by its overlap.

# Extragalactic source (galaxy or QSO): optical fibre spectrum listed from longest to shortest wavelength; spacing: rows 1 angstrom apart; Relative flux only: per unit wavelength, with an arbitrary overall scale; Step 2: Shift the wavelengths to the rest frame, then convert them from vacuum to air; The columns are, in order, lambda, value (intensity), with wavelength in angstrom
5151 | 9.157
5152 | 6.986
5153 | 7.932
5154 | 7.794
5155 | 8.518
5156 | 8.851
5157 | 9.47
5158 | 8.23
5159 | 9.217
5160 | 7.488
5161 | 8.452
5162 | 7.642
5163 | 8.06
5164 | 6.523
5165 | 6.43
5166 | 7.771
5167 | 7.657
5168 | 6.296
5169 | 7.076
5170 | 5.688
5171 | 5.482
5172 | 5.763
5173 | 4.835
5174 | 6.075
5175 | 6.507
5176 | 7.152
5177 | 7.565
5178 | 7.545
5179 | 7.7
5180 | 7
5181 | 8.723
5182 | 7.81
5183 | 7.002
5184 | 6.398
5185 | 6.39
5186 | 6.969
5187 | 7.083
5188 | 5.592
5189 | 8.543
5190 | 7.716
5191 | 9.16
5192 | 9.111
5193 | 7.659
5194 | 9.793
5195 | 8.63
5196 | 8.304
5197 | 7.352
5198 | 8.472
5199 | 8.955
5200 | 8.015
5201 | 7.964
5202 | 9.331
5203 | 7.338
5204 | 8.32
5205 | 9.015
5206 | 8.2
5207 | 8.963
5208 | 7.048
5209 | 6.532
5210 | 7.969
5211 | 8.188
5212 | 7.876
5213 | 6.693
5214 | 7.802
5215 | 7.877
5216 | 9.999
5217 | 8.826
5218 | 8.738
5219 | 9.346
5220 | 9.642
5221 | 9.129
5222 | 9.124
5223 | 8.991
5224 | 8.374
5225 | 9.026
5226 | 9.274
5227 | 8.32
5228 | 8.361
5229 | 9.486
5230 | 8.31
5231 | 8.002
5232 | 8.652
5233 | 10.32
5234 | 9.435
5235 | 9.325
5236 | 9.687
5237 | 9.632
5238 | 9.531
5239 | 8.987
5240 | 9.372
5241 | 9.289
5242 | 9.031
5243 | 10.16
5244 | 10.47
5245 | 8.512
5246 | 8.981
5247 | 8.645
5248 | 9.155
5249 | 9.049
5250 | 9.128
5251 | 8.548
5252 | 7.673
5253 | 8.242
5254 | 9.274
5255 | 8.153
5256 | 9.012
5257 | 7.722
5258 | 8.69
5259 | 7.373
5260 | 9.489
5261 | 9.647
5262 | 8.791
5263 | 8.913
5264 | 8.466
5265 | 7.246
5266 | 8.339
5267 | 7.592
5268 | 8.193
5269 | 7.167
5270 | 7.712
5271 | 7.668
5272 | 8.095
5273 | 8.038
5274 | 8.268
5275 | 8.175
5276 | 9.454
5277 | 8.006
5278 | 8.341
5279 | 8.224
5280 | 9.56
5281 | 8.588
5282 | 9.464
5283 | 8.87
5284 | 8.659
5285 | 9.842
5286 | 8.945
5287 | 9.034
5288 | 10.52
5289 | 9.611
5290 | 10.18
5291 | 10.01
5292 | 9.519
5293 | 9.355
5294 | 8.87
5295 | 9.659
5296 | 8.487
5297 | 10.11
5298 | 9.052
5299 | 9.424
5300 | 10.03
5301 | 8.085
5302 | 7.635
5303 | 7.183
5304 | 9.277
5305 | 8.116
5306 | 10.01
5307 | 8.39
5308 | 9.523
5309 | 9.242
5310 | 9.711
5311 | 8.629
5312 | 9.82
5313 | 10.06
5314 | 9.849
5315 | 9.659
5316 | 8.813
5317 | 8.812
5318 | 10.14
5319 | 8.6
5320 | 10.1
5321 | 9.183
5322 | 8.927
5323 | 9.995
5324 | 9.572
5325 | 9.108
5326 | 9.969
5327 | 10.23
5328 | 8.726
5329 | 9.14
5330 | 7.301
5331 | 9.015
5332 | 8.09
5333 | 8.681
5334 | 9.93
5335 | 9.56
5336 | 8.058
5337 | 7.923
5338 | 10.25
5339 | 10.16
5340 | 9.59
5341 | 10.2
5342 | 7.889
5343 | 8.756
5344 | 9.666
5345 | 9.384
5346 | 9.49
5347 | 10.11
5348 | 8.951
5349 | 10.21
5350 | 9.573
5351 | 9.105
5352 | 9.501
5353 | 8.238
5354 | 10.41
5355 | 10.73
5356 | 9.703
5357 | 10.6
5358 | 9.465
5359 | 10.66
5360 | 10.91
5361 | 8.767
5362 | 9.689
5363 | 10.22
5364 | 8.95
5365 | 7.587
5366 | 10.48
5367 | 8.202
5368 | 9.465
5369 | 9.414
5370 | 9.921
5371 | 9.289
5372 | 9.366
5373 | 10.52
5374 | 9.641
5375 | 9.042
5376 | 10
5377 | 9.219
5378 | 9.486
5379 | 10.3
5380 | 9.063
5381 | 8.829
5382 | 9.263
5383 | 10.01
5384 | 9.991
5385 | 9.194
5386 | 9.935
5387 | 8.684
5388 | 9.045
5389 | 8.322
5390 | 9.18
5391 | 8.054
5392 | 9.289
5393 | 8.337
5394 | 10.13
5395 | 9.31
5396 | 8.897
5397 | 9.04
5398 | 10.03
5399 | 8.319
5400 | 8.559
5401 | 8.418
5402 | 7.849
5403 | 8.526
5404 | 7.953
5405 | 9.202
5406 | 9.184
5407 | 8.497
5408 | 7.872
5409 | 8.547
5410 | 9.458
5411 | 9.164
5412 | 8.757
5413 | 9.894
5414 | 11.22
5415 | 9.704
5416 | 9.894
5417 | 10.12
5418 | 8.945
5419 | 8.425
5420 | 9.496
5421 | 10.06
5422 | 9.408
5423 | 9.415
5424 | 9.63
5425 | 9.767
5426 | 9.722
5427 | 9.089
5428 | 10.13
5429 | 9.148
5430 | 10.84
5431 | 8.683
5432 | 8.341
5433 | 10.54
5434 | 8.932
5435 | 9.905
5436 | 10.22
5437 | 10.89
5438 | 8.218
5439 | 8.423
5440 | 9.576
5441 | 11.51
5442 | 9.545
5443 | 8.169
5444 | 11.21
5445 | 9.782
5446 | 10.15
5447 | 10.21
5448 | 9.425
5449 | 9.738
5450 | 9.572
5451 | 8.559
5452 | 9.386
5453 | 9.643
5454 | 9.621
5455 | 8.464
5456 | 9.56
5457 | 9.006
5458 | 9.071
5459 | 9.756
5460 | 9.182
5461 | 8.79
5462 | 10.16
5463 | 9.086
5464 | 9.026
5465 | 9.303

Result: 0.10 mag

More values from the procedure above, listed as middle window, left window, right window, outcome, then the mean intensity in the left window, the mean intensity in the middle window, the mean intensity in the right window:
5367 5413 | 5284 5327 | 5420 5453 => 0.05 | 9.31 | 9.12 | 9.63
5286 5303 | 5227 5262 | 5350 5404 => -0.02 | 8.97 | 9.27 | 9.33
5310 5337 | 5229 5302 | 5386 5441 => -0.02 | 8.89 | 9.21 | 9.24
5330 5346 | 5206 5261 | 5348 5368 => 0.04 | 8.77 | 9.1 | 9.61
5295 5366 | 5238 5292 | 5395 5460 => -0.03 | 8.78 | 9.31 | 9.36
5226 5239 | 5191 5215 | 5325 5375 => -0.08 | 8.17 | 9.09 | 9.42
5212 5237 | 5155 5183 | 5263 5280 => -0.14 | 7.31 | 8.86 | 8.13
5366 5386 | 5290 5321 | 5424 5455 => -0.01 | 9.22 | 9.52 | 9.61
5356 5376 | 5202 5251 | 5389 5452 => -0.05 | 8.8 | 9.6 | 9.33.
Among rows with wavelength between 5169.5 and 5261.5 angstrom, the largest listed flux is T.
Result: 10.47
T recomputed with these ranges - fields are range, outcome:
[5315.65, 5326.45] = 10.14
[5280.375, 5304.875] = 10.52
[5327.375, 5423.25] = 11.22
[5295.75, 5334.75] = 10.23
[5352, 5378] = 10.91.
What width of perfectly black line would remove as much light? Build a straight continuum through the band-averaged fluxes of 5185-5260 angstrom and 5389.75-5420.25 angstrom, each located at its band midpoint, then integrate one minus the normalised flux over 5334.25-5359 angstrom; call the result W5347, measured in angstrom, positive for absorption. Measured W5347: -1.7 angstrom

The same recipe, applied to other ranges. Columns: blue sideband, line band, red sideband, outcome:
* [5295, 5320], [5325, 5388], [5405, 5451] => -0.9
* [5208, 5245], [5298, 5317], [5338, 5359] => 0.6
